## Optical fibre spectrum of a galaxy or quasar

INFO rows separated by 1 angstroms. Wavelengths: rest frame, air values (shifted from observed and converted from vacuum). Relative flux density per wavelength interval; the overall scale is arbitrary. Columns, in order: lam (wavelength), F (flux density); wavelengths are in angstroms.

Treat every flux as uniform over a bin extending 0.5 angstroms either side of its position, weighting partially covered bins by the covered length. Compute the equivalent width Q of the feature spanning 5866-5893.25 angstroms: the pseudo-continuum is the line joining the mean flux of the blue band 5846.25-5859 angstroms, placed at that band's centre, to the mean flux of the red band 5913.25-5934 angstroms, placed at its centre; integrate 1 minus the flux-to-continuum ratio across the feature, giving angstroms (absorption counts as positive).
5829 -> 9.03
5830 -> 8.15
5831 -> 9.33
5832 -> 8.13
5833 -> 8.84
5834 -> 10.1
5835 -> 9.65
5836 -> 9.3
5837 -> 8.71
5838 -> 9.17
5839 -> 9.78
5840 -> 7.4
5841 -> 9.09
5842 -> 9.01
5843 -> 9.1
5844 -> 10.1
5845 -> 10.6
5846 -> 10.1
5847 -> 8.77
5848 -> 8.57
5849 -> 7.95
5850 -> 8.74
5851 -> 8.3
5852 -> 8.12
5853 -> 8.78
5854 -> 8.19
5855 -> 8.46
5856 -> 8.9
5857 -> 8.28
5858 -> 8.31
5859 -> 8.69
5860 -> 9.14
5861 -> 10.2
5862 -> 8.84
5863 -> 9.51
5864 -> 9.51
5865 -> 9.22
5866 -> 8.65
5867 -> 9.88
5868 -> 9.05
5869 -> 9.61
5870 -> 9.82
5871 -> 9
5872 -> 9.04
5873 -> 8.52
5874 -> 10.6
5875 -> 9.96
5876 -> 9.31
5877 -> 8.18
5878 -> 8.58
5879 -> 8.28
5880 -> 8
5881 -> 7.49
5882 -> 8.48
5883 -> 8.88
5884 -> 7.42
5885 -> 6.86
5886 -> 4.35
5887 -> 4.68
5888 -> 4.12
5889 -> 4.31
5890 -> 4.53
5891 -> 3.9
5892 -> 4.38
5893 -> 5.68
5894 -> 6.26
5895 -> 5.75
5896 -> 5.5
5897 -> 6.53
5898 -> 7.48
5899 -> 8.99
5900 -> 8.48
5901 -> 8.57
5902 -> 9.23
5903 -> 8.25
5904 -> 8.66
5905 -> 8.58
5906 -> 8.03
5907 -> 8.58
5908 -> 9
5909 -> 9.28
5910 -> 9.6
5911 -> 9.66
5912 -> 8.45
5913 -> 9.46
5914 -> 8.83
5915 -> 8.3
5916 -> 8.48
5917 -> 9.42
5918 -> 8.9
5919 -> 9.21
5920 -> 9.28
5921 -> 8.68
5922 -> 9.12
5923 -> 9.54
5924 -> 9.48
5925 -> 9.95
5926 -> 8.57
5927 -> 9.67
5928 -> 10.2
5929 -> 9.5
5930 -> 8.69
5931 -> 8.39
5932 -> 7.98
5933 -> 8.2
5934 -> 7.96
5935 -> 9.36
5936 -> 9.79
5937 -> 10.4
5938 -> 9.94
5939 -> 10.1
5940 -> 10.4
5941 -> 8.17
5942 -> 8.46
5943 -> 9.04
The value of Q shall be 3.5 angstroms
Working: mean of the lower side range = 8.49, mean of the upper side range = 9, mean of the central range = 7.55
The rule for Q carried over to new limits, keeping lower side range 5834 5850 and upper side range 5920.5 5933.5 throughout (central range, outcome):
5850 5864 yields 0.6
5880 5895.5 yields 5.5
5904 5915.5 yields 0.3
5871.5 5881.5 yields 0.4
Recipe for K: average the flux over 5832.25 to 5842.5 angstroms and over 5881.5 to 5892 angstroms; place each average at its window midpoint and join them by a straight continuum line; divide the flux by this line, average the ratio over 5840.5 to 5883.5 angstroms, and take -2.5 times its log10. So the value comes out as -0.22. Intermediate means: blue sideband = 9.08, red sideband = 5.69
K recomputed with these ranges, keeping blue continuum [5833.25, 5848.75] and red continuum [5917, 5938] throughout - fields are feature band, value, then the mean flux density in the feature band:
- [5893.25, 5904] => 0.22 mag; 7.52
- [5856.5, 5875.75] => 0.00 mag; 9.25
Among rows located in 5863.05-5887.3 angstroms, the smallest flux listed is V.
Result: 4.35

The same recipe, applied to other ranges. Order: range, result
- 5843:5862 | 7.95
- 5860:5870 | 8.65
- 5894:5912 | 5.5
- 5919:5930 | 8.57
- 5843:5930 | 3.9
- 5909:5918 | 8.3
